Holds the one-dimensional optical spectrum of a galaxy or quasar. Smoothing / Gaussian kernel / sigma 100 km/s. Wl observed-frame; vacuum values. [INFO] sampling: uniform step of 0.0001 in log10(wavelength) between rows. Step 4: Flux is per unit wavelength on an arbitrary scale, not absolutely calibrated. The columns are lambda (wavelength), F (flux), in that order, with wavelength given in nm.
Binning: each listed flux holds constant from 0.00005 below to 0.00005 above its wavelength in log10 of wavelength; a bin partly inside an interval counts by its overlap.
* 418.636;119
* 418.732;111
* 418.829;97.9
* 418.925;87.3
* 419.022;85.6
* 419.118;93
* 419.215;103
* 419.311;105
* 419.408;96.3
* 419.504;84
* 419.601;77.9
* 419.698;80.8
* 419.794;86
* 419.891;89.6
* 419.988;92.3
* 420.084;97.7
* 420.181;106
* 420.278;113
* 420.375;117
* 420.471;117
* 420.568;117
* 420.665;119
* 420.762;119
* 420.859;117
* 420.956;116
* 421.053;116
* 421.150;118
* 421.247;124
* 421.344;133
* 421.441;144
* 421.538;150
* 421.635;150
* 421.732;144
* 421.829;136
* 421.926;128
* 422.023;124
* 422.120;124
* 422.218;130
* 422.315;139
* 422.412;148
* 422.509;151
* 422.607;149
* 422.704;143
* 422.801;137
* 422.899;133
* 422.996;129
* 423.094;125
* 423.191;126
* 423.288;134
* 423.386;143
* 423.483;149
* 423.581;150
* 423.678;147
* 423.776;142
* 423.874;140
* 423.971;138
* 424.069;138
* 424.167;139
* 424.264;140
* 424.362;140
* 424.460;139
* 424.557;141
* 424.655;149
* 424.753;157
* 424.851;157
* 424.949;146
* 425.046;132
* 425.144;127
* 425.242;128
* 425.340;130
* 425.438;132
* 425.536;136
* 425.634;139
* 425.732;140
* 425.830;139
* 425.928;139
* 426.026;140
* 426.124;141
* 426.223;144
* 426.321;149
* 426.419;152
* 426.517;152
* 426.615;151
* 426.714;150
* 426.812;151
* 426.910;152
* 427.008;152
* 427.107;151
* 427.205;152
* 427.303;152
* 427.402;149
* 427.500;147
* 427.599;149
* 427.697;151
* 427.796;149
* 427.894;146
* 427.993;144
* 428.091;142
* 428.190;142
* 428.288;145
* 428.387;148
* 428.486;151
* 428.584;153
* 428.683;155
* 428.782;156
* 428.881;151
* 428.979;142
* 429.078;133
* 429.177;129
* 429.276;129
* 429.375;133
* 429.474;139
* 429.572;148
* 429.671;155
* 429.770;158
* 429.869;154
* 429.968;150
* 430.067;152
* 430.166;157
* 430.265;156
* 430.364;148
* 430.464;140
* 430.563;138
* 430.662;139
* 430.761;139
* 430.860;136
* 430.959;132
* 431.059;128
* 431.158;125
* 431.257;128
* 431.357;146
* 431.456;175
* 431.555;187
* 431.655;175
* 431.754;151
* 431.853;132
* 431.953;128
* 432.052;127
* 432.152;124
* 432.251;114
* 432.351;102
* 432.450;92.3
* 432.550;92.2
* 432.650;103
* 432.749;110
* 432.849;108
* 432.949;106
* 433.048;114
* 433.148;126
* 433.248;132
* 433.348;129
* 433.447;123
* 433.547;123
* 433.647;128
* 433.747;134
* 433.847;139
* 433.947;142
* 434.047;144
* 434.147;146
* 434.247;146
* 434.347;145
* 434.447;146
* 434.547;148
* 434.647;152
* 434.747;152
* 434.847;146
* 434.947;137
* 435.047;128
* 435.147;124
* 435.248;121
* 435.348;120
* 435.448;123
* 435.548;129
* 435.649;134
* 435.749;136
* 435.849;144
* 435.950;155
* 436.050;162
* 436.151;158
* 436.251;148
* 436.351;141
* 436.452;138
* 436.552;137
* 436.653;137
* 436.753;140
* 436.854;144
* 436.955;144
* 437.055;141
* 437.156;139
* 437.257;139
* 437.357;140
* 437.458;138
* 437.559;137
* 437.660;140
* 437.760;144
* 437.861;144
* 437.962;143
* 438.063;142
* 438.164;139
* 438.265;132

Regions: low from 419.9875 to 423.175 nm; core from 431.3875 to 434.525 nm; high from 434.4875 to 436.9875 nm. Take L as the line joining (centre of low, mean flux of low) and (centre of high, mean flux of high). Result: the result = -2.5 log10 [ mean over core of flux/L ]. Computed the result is 0.056 mag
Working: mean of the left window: 128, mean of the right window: 140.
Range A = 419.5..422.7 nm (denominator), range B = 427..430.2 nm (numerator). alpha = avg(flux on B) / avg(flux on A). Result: 1.22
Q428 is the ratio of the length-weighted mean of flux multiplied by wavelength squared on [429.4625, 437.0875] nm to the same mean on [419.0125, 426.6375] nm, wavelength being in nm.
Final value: 1.1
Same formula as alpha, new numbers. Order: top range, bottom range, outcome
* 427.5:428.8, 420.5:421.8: 1.16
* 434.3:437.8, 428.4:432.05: 0.96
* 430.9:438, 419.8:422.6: 1.09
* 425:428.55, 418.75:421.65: 1.34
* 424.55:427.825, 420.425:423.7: 1.09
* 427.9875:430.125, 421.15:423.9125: 1.06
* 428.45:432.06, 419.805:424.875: 1.11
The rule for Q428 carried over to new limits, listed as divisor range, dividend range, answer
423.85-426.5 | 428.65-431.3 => 1.04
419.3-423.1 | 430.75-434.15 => 1.13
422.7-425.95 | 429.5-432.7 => 1.03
